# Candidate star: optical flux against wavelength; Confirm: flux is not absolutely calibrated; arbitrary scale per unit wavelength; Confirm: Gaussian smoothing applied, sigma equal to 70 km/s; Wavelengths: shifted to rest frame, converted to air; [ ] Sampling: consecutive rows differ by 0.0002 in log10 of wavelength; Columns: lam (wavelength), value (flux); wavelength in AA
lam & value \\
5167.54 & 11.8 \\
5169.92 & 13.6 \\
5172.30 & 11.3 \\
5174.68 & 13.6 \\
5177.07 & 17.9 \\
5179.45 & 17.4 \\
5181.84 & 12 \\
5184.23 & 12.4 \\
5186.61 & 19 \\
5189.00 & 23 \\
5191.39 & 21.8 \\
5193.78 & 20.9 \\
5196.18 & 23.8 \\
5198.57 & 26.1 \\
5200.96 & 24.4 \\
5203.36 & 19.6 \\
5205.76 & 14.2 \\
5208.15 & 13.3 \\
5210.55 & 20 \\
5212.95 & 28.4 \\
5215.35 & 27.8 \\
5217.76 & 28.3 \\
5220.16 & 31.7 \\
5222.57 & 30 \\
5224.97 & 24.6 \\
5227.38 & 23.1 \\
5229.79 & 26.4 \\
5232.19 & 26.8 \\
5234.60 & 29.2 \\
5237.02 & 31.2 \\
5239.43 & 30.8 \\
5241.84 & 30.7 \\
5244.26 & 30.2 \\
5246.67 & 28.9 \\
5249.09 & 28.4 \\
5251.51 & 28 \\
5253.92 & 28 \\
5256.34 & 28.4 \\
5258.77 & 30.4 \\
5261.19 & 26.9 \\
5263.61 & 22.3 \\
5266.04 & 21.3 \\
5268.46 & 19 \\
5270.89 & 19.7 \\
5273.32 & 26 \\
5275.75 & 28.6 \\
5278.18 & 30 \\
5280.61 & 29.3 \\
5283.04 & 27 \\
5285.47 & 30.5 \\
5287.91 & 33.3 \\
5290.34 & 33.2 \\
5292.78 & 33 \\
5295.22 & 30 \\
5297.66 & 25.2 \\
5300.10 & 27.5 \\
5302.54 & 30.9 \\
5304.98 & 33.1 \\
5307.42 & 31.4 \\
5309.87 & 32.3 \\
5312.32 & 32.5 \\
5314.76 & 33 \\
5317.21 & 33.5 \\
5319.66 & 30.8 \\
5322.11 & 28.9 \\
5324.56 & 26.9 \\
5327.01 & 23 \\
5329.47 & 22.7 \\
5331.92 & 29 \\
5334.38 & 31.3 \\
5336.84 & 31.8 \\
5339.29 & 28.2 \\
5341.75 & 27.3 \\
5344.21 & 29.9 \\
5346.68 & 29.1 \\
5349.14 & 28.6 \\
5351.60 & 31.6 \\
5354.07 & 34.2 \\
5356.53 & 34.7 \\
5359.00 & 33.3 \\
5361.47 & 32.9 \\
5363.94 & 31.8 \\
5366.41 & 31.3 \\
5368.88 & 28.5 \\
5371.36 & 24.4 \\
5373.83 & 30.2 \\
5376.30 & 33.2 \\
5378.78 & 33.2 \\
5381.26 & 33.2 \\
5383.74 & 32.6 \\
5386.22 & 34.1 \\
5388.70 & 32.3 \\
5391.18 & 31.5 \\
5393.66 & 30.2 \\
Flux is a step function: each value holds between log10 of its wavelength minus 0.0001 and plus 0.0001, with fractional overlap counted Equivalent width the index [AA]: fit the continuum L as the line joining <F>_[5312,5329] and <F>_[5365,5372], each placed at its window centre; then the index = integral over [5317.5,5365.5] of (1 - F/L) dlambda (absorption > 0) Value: -1.6 AA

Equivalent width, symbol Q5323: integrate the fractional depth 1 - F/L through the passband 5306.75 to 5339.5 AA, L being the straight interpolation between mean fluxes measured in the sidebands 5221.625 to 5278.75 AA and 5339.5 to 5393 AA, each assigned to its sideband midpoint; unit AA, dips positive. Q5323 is 0.0 AA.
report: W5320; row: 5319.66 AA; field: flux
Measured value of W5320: 30.8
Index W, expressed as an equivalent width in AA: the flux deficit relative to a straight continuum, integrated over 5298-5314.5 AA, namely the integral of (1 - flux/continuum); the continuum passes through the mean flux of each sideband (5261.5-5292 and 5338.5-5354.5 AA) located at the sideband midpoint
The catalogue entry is -1.80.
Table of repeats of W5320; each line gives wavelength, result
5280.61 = 29.3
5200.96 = 24.4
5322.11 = 28.9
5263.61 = 22.3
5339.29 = 28.2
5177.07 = 17.9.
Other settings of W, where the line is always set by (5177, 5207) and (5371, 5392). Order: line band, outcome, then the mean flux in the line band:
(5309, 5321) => -2.1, 32.4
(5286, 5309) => -3.9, 30.9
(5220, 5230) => -2.4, 26.7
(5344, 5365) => -1.2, 31.9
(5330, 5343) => -0.1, 29.2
